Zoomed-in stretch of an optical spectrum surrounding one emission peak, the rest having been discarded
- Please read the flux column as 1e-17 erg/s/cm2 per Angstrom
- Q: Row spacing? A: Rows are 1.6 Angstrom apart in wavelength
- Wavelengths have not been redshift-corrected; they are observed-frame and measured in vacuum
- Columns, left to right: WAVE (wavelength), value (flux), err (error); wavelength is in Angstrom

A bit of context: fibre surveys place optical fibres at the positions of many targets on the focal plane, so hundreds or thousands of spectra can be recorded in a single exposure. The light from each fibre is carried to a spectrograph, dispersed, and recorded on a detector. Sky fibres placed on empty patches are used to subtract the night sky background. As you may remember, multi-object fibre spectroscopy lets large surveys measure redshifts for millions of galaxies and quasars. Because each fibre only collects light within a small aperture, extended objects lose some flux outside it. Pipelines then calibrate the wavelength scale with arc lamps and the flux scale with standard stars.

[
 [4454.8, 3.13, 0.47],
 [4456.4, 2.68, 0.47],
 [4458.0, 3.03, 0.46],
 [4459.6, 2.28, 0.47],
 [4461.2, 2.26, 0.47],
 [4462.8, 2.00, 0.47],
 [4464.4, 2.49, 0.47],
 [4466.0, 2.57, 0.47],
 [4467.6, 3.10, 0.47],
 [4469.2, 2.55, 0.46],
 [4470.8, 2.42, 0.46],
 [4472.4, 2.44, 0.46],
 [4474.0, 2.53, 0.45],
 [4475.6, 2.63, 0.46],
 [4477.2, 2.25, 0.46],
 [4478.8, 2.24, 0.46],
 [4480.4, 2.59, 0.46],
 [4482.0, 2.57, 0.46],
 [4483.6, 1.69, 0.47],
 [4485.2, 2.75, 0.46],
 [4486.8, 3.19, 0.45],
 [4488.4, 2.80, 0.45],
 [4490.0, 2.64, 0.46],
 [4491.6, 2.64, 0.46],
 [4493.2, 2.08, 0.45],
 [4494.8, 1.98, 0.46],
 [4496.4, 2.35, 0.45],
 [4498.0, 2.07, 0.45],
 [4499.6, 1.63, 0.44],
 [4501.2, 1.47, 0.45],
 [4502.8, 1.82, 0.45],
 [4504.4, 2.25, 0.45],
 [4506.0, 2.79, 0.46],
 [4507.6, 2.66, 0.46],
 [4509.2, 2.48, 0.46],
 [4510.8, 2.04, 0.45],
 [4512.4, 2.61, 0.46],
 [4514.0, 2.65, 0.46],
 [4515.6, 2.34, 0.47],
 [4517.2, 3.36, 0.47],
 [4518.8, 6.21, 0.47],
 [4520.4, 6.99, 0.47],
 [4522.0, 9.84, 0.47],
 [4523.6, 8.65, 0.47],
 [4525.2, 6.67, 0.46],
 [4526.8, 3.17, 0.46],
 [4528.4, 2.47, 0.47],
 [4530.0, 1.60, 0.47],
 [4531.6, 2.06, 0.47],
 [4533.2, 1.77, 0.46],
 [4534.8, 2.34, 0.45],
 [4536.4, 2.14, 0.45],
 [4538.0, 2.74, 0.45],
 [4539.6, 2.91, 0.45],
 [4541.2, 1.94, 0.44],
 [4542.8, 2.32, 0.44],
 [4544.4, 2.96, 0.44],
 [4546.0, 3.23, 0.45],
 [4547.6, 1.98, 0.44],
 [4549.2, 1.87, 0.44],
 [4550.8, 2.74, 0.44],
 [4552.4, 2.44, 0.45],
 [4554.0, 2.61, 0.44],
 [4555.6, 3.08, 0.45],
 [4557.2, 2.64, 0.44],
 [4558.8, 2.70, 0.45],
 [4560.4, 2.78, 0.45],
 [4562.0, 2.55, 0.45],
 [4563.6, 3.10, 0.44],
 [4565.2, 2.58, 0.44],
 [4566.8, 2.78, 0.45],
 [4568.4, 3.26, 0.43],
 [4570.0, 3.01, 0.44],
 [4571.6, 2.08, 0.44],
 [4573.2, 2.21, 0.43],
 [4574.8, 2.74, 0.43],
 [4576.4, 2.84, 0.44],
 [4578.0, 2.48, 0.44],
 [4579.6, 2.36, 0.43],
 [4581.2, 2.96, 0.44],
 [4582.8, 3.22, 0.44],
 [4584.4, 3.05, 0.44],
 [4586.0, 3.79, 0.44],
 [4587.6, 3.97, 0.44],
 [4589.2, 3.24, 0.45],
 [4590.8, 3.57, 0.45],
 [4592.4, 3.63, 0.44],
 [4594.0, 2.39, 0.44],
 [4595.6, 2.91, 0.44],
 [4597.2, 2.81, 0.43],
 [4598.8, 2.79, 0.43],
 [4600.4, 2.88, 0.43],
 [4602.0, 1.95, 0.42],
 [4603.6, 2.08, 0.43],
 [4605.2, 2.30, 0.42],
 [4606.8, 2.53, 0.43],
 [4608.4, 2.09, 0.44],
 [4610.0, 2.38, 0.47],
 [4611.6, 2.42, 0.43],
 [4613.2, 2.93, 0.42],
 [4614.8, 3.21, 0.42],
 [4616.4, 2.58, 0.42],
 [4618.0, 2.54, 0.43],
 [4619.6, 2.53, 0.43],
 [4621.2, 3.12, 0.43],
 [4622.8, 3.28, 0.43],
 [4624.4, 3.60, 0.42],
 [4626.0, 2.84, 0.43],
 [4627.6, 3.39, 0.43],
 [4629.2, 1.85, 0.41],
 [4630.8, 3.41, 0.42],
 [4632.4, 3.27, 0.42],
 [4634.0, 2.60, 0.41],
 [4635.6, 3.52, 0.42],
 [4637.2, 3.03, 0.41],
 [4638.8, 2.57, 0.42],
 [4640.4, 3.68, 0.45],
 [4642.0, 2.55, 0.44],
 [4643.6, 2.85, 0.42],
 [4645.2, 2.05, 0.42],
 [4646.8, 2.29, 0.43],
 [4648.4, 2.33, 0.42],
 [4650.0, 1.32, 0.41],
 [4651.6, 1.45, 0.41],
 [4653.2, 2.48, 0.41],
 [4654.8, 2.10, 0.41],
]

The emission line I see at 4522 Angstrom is [O II]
